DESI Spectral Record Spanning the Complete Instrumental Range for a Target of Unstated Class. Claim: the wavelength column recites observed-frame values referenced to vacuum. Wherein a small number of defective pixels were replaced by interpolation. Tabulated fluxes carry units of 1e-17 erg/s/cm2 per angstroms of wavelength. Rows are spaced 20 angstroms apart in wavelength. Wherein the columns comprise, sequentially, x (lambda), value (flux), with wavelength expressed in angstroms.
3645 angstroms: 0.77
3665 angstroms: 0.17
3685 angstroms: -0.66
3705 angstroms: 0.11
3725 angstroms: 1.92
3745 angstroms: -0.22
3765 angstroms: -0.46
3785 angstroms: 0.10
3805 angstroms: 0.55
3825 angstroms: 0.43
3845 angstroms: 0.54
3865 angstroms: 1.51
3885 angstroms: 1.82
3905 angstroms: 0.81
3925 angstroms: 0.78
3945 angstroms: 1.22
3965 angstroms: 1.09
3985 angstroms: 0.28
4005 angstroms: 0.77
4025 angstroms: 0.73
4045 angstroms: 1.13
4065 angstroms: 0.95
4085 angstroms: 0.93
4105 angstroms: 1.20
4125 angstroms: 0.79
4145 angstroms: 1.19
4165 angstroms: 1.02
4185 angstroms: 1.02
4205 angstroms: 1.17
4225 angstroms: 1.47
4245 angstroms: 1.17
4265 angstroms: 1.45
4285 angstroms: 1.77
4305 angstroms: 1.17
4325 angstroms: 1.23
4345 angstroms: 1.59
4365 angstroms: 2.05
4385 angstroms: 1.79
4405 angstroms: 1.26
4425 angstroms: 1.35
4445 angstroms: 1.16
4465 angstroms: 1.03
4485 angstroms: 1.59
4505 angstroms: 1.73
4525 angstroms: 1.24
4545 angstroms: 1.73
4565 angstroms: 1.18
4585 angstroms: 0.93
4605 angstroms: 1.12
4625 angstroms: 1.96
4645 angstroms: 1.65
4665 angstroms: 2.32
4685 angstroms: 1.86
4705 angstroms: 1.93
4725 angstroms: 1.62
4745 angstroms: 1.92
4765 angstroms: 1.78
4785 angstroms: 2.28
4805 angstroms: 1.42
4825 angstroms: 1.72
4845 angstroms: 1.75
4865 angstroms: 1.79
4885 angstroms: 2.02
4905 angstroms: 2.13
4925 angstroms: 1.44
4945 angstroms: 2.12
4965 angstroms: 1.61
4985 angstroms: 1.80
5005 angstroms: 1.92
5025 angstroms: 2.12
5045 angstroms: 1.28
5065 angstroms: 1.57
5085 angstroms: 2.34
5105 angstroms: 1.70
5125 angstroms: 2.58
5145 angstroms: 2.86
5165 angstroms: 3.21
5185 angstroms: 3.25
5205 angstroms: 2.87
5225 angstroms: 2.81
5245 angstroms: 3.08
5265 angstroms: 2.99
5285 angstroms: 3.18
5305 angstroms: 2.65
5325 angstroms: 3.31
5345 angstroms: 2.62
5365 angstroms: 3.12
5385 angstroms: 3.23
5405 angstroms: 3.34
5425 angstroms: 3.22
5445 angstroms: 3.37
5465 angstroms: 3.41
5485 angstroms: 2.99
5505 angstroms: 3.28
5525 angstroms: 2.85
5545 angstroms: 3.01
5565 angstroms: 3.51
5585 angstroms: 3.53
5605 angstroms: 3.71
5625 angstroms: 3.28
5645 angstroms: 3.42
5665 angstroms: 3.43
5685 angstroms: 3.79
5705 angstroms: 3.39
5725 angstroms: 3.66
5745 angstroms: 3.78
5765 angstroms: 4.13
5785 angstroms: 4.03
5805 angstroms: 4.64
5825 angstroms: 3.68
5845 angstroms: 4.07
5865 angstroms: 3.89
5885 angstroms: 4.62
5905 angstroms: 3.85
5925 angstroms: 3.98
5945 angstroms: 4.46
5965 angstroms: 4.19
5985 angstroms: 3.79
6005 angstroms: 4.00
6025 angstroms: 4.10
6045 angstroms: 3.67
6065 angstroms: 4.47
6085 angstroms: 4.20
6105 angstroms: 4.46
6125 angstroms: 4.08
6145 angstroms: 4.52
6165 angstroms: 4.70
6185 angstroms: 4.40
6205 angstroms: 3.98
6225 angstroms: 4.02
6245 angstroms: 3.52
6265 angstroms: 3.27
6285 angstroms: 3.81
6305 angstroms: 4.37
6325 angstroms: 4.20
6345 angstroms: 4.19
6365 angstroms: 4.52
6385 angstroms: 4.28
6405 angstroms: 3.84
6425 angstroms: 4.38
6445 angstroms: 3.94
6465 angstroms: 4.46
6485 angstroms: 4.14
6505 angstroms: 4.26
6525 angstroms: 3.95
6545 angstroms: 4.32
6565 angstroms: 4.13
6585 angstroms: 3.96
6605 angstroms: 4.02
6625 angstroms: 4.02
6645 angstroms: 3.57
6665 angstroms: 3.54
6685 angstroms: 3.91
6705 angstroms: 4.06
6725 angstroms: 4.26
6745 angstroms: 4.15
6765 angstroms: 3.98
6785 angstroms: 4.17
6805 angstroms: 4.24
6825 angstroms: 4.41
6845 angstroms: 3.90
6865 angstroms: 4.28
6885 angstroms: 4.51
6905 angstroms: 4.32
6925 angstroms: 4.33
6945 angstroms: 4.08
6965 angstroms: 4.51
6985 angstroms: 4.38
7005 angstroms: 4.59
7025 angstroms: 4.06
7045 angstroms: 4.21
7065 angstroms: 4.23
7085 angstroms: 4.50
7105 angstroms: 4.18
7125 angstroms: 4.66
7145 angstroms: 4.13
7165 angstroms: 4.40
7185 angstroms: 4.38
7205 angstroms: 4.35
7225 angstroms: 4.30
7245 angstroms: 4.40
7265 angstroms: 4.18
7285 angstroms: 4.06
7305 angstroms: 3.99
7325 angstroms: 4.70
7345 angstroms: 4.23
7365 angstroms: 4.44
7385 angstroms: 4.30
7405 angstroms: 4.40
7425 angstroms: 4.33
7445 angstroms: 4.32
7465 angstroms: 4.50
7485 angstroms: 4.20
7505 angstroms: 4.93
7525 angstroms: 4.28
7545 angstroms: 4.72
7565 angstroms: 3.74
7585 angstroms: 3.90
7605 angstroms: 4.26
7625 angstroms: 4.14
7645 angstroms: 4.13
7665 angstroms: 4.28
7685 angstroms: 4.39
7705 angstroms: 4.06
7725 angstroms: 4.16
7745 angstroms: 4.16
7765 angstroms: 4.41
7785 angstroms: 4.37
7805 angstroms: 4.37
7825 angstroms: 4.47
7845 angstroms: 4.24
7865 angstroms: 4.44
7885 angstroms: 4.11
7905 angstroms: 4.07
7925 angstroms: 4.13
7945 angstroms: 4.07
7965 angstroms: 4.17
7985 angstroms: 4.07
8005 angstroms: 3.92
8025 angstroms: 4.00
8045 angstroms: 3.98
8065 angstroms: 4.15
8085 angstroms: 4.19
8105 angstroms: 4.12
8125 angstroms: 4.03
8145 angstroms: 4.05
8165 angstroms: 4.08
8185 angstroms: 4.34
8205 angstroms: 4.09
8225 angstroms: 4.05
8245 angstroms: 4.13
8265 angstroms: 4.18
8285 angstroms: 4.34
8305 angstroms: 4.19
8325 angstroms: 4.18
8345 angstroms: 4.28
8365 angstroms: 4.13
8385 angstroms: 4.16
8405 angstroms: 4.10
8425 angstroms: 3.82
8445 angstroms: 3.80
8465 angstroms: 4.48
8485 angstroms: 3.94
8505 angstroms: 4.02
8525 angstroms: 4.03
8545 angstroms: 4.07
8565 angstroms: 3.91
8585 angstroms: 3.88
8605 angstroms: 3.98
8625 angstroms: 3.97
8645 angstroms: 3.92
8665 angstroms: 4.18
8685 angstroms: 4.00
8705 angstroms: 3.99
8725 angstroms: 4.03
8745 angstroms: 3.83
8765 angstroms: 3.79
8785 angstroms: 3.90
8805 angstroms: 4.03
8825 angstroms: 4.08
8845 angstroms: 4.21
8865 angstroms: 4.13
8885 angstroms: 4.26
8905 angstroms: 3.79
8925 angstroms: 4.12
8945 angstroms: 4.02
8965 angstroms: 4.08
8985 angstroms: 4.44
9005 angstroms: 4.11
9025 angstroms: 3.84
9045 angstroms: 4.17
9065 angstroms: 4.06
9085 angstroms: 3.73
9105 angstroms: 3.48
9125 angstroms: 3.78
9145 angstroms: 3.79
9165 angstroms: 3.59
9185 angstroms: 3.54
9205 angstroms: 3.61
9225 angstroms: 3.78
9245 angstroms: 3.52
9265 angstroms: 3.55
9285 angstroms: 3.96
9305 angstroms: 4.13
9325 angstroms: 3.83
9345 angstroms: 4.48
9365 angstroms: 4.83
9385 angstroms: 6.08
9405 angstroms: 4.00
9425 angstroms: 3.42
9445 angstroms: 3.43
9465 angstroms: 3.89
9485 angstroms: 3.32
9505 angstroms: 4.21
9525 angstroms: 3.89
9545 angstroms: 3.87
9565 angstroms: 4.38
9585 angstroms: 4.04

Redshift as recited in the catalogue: 0.285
